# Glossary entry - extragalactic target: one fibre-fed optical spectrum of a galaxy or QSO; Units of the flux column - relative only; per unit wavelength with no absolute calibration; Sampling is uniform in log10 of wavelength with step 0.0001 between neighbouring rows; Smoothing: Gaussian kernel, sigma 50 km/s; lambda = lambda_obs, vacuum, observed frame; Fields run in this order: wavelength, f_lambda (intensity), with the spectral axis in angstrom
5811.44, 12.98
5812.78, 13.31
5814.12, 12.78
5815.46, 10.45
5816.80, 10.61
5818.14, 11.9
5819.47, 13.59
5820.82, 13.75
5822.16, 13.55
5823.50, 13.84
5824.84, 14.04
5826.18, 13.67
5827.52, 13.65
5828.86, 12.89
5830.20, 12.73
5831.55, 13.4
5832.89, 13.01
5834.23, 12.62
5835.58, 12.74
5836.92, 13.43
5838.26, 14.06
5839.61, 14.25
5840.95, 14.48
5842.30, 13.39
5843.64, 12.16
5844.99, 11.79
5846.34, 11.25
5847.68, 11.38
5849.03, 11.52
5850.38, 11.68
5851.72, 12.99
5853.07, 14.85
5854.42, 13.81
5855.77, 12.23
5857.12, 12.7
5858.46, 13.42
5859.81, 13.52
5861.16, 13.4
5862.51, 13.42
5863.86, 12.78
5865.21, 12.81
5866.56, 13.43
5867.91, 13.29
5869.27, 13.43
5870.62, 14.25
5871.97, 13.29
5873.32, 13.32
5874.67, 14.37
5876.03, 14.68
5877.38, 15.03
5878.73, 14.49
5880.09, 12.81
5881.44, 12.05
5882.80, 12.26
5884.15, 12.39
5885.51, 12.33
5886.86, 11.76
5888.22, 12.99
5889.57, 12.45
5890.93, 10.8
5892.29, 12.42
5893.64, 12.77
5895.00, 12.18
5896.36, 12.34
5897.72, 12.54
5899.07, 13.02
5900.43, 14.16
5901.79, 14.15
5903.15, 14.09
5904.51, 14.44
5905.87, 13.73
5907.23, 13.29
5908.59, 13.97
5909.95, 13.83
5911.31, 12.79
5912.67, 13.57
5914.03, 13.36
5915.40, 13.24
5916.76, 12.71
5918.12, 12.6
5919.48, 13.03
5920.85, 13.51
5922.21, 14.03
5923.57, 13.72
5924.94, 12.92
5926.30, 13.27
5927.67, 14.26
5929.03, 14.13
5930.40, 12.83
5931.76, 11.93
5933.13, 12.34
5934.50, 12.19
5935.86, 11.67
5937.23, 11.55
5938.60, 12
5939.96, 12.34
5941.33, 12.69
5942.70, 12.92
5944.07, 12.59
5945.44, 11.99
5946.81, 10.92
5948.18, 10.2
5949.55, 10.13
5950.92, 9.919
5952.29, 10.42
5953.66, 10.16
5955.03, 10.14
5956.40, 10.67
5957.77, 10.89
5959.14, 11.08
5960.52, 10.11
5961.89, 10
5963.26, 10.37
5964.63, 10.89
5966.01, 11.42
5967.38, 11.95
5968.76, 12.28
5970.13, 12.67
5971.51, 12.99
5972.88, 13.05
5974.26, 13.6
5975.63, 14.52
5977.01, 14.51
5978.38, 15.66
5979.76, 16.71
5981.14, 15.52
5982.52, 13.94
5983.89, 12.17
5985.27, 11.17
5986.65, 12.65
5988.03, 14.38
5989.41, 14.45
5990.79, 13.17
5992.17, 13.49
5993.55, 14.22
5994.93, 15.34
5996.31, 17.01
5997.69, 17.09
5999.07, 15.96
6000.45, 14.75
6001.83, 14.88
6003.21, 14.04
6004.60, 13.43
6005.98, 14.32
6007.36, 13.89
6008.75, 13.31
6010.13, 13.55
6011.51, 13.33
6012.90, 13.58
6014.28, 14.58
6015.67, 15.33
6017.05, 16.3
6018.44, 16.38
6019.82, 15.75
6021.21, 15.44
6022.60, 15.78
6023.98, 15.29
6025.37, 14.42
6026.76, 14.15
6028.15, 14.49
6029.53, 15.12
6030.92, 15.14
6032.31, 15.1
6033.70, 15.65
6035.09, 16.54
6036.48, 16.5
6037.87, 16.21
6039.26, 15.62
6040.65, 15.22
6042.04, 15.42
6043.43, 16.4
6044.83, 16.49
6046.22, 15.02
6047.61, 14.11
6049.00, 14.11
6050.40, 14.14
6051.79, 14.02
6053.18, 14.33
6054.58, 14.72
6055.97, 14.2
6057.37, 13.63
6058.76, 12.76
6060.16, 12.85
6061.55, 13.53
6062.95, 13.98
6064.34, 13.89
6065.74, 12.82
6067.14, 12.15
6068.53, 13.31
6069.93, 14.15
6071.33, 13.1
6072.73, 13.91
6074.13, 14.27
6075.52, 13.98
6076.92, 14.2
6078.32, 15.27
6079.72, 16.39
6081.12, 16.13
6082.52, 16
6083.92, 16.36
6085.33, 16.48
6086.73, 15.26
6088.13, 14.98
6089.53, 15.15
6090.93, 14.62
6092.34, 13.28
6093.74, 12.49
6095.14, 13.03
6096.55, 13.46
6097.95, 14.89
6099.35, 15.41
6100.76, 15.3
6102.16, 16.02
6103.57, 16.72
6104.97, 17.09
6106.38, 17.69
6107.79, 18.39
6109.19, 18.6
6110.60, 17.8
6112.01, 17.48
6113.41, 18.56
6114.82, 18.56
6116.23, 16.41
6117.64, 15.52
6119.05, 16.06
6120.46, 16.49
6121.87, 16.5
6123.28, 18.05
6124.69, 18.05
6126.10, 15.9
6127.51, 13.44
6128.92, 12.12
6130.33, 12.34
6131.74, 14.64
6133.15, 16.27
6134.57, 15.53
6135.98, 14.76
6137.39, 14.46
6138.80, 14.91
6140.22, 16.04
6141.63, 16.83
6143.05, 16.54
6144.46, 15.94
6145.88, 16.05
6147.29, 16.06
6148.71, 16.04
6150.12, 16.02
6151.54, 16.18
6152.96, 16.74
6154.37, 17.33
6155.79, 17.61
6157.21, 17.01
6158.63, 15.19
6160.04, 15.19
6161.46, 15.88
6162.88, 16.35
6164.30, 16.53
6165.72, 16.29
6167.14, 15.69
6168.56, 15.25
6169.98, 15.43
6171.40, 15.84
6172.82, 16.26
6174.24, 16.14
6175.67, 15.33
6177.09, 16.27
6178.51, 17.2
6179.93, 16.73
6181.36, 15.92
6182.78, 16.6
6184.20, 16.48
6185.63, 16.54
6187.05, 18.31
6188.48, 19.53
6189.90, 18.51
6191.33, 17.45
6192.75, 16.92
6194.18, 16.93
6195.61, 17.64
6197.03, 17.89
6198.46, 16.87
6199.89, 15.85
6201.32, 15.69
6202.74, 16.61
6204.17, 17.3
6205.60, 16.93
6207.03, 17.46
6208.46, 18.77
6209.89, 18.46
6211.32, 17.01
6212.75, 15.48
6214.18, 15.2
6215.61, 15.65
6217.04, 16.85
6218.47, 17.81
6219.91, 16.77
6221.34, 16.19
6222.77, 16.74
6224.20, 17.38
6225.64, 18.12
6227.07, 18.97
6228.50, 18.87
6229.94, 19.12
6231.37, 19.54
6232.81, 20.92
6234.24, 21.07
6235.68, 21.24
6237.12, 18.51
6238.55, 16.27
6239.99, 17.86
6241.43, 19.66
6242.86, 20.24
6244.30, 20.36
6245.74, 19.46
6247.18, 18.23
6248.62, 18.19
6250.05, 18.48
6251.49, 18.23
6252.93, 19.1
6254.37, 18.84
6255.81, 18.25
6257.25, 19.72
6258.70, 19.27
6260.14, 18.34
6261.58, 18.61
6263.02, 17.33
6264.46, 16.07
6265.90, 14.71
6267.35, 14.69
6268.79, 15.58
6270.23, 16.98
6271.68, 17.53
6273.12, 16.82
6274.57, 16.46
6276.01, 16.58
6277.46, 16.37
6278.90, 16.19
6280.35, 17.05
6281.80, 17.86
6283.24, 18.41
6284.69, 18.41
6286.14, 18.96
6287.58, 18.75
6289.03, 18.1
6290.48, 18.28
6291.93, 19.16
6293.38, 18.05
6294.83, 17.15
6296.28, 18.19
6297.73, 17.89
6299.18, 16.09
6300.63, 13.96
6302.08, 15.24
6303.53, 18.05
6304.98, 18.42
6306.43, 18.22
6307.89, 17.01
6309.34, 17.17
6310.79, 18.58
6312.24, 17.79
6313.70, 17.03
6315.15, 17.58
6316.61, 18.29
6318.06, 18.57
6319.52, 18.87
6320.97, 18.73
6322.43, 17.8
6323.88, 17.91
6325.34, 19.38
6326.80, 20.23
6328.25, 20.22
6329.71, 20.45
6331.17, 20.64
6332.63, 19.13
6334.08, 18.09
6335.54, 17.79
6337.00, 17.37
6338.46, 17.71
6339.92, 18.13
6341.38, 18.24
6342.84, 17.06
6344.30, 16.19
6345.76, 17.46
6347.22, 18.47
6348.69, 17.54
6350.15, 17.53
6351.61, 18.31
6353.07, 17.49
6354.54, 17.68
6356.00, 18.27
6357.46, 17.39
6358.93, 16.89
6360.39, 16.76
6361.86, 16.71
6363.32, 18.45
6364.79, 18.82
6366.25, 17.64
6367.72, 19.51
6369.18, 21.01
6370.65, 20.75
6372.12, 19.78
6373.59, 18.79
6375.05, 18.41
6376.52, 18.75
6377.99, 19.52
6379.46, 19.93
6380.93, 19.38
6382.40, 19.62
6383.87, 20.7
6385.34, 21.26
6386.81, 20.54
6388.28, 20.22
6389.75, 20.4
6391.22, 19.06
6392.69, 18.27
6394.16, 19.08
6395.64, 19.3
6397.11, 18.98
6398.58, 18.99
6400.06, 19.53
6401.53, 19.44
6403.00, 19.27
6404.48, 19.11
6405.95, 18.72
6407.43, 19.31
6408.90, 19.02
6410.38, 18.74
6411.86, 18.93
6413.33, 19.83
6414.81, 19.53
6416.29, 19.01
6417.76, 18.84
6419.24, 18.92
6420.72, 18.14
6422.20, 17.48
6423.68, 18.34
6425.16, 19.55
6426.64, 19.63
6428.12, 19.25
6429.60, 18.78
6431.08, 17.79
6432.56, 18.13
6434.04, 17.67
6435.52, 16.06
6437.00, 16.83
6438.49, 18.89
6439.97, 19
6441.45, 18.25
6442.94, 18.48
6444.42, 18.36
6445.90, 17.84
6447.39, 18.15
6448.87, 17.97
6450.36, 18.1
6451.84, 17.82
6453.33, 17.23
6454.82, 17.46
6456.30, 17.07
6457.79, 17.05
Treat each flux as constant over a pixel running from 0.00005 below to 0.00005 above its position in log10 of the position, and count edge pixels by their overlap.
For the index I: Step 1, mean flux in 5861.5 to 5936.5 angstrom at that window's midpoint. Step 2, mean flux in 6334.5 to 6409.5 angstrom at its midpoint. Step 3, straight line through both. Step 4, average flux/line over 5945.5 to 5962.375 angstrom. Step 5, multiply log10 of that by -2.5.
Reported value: 0.30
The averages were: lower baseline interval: 13.2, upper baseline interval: 18.7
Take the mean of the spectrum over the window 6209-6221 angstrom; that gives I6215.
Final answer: 16.7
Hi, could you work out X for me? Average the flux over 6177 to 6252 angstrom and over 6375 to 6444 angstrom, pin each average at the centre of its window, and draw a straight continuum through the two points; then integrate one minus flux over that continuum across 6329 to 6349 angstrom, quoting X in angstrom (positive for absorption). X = 0.41 angstrom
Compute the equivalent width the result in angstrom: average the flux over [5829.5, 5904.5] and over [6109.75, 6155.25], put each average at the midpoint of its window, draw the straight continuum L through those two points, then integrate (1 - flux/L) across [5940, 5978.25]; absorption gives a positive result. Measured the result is 6.6 angstrom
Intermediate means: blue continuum 13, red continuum 16.1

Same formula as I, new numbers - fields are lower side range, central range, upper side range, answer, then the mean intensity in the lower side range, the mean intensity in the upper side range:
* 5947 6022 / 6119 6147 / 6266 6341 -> -0.01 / 13.3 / 17.8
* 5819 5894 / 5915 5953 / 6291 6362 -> 0.13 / 13.1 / 17.9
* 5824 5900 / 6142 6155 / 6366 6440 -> -0.01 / 13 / 19.1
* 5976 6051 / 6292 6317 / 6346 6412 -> 0.04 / 14.8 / 18.9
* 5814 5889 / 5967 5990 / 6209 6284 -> 0.07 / 13.1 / 17.8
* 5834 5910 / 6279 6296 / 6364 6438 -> -0.02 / 13.1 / 19.1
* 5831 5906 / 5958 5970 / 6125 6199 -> 0.26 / 13.1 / 16.2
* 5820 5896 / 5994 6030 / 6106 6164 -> -0.01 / 13.1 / 16.2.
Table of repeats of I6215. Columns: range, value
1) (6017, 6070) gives 14.7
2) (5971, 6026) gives 14.5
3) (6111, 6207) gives 16.3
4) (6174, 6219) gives 17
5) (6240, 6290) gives 17.9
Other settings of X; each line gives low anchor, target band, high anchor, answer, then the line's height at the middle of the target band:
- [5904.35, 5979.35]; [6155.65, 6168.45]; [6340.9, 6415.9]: -0.4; 15.6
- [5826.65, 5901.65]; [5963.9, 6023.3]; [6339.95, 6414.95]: 1.3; 14.5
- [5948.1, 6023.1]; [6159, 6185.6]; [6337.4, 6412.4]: -0.2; 16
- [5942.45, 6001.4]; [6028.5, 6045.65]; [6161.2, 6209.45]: -2.2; 14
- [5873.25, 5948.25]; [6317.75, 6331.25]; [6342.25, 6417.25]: -0.8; 18.2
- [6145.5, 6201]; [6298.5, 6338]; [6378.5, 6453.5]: -0.3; 17.9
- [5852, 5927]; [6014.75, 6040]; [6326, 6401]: -1.1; 14.9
